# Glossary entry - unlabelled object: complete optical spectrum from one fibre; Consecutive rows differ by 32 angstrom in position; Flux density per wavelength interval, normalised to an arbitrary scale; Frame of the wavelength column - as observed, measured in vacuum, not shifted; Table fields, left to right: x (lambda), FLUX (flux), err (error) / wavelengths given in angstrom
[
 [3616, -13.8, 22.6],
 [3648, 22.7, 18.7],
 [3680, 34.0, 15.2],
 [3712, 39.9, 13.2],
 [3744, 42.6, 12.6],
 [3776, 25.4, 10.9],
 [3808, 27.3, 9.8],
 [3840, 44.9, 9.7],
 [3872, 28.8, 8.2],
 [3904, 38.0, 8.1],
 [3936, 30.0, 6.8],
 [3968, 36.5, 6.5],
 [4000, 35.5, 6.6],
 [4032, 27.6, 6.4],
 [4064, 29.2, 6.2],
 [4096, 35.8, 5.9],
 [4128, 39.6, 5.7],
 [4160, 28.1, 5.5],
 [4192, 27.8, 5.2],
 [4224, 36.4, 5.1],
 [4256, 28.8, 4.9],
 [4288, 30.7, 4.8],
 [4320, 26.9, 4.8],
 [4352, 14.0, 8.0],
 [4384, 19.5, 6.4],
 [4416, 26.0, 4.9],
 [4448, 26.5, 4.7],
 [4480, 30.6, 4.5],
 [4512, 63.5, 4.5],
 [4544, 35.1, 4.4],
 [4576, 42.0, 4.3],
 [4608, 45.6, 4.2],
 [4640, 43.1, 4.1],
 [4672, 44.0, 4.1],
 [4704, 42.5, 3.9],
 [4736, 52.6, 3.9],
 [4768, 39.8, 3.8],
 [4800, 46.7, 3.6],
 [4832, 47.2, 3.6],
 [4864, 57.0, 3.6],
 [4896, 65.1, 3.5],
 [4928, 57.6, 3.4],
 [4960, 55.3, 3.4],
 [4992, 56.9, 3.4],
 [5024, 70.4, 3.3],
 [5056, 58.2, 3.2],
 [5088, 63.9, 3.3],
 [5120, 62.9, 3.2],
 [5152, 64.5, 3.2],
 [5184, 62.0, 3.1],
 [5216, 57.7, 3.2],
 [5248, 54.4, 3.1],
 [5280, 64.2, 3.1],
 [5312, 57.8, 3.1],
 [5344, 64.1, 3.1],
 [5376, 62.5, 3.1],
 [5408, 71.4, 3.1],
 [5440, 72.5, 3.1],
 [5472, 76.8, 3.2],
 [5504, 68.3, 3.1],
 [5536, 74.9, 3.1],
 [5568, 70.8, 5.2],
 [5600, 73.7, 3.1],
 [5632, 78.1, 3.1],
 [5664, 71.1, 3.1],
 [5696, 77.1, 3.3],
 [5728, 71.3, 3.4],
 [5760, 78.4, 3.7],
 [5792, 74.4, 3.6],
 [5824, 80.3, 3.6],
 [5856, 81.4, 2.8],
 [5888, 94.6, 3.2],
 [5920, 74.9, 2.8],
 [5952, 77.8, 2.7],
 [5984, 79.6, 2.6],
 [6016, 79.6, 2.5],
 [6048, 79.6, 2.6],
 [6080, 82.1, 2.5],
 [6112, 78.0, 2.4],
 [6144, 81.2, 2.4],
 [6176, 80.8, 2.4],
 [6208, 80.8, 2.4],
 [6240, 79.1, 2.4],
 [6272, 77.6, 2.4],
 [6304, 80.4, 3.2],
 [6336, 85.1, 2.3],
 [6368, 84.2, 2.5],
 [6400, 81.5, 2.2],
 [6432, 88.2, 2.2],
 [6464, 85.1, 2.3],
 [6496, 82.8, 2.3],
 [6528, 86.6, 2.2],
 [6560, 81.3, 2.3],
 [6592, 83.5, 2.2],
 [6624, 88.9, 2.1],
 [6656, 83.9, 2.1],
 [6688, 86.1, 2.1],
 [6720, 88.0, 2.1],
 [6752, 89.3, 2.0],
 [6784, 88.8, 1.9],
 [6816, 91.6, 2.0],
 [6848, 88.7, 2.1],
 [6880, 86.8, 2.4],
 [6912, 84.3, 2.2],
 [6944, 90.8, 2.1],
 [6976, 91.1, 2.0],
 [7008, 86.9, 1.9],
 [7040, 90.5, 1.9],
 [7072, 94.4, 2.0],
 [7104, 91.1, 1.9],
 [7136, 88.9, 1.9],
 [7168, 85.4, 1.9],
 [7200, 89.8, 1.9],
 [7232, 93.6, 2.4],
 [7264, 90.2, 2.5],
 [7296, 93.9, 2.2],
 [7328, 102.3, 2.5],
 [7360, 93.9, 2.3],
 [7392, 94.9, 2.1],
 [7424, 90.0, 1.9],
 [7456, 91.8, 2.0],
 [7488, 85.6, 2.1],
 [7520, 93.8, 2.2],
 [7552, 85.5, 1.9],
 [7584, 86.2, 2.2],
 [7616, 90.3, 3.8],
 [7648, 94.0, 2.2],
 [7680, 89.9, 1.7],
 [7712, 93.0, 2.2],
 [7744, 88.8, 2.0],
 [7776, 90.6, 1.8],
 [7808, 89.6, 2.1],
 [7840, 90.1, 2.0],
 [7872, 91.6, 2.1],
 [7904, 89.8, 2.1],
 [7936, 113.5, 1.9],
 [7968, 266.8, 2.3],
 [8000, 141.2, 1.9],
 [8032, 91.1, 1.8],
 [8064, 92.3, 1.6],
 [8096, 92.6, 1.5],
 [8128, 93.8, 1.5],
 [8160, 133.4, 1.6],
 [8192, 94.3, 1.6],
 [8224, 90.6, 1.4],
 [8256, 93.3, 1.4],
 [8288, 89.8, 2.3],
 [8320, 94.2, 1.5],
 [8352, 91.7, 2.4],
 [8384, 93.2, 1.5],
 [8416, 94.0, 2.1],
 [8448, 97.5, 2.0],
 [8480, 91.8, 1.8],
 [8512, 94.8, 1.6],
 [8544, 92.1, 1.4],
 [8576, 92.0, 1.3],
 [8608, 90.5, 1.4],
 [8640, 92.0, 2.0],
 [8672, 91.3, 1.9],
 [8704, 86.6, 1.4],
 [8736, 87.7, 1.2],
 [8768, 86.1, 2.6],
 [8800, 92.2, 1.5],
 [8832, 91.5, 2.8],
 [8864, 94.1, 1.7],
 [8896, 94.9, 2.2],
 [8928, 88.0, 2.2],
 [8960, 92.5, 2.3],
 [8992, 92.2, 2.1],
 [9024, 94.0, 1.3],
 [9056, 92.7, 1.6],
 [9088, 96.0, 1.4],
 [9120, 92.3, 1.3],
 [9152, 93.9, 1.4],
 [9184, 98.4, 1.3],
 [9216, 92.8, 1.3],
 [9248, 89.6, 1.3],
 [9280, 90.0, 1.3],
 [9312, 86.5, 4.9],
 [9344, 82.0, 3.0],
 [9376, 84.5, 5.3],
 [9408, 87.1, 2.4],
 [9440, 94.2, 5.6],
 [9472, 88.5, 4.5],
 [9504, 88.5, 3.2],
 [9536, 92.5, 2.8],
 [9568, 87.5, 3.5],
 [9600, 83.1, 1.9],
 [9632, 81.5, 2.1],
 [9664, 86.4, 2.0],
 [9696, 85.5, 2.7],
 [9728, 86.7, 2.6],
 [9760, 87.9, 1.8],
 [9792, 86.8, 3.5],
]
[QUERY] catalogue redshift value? 0.213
